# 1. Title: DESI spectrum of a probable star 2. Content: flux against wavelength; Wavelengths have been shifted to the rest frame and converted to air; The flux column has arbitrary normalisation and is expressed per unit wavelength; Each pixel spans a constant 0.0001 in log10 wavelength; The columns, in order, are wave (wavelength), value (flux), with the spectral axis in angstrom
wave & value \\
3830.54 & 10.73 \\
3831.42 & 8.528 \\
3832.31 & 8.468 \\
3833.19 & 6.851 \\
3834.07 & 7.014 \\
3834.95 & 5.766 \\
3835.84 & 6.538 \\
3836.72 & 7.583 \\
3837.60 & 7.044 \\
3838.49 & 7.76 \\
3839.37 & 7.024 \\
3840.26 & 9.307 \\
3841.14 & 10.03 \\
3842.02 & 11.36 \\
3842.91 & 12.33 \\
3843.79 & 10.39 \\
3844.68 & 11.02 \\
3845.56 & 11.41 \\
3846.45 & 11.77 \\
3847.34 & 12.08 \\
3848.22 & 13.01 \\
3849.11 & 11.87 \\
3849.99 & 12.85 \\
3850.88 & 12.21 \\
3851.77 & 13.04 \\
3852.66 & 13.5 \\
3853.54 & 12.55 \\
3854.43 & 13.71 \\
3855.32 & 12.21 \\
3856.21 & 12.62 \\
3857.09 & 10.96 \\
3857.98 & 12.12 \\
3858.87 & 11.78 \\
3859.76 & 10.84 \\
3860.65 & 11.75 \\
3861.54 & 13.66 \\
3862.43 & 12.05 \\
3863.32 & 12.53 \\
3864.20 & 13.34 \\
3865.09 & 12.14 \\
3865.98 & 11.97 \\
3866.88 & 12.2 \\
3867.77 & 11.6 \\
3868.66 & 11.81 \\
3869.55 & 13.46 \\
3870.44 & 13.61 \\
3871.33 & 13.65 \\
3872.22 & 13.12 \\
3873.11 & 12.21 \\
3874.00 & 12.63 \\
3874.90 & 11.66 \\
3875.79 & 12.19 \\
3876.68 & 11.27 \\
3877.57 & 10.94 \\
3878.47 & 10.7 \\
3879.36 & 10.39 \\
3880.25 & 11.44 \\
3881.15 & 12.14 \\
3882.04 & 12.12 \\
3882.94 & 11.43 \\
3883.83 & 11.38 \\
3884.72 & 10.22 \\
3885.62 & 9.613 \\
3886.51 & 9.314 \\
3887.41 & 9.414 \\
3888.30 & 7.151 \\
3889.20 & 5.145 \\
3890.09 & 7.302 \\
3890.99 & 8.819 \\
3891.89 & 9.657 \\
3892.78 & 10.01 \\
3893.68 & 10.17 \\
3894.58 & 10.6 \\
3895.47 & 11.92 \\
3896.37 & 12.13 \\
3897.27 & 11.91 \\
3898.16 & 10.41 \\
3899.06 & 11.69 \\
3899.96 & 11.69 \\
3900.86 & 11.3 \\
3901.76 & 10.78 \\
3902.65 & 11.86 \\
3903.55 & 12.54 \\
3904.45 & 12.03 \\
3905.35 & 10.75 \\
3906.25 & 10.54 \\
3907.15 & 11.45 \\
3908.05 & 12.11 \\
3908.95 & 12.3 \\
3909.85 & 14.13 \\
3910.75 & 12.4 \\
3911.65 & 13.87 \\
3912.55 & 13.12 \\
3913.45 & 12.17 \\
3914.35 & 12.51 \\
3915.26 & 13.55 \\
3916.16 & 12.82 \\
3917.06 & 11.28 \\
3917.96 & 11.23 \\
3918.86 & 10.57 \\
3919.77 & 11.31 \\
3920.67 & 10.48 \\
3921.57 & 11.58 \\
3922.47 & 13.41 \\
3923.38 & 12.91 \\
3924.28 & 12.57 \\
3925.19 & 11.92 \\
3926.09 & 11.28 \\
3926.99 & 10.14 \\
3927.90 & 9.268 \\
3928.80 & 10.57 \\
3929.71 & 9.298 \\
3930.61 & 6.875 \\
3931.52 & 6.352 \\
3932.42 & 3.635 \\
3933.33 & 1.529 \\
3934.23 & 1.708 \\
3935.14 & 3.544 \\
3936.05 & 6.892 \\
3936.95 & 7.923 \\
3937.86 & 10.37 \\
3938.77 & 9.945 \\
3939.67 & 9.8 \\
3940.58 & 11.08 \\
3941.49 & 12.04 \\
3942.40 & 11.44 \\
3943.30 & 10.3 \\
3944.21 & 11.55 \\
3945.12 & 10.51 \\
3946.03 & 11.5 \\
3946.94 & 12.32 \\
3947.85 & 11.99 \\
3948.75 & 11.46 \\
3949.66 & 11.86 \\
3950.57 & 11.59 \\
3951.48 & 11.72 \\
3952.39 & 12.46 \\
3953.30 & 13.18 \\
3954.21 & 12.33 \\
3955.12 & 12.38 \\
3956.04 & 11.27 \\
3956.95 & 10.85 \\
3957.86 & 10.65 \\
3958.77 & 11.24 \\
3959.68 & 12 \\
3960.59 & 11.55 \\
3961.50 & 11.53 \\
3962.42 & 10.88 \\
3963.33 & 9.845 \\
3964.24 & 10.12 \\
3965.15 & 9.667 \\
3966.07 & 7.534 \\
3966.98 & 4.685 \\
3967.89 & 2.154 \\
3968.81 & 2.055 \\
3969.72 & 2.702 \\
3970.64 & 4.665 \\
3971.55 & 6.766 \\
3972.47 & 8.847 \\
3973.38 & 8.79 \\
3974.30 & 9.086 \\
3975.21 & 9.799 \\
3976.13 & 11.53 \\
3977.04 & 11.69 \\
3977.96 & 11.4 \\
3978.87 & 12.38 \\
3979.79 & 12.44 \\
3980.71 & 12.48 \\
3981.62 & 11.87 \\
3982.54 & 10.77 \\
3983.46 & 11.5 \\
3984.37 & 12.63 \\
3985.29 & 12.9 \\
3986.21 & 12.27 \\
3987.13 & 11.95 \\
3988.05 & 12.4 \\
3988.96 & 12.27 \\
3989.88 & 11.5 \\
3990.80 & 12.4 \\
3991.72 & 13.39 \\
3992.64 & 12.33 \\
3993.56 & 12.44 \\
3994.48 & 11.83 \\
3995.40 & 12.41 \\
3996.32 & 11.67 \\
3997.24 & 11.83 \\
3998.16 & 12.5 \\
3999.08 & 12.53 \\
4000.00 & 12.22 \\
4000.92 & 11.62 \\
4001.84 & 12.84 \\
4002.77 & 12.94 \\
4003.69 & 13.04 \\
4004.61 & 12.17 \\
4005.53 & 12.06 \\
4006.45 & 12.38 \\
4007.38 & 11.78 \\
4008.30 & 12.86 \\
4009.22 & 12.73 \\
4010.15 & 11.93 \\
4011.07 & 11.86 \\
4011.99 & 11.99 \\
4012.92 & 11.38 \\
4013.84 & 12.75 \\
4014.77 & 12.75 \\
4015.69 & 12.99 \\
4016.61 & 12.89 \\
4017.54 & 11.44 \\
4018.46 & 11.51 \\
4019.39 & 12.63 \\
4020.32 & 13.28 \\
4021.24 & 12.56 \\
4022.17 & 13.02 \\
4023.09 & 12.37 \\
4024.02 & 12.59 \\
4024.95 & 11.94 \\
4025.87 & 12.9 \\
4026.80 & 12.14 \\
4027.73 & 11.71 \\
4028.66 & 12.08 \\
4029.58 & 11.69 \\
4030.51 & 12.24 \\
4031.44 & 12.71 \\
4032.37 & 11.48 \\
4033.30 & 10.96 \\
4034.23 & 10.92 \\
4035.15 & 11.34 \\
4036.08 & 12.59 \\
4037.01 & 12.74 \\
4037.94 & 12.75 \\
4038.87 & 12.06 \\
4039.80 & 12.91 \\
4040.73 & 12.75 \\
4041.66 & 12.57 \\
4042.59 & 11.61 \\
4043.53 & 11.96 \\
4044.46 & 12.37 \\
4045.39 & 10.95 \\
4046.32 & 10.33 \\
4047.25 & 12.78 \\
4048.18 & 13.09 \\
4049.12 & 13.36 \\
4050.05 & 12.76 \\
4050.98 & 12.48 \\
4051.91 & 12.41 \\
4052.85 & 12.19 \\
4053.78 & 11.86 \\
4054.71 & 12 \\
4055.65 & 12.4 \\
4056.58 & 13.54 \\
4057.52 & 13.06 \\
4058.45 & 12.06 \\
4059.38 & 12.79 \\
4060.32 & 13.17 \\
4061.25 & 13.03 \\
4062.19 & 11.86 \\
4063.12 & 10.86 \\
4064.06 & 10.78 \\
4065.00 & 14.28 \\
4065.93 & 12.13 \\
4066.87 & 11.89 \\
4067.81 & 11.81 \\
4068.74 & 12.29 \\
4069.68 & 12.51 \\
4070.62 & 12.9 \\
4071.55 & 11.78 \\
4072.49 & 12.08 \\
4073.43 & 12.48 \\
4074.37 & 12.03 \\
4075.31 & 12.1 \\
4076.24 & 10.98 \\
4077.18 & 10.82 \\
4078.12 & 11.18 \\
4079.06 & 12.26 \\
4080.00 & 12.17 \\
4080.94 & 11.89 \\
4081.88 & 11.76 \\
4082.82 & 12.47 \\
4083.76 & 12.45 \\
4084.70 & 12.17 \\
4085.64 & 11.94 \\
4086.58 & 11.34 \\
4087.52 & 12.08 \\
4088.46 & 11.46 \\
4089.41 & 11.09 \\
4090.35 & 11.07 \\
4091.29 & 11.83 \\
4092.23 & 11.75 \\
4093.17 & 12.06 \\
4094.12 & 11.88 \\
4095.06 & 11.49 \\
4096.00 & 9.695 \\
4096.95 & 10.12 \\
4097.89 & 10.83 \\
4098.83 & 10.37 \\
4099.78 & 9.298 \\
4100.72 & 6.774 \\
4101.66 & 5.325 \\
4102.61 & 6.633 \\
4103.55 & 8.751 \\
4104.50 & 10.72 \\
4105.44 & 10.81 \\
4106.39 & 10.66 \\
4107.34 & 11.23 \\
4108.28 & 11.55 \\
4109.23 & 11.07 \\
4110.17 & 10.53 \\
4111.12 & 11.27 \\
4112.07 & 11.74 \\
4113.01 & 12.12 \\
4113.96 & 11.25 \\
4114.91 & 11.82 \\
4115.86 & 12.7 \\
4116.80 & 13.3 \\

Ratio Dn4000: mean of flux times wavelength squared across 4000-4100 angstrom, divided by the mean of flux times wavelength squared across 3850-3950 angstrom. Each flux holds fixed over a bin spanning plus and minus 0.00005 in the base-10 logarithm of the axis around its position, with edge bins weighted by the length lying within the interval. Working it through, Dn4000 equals 1.18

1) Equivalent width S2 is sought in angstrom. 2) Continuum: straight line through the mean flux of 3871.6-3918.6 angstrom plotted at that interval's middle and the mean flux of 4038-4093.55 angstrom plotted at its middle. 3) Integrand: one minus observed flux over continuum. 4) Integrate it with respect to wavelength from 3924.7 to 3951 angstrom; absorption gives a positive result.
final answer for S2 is 5.0 angstrom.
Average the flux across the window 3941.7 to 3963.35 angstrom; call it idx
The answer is 11.6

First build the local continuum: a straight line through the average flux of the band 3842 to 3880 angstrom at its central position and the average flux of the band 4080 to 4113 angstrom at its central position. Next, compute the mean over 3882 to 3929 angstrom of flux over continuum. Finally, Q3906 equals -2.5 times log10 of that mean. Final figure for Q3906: 0.07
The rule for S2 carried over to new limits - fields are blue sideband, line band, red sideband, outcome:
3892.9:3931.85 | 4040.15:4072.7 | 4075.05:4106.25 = -4.1 angstrom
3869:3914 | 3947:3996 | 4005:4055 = 5.0 angstrom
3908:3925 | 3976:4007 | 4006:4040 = 0.2 angstrom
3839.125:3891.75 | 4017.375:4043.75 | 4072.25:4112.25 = -2.6 angstrom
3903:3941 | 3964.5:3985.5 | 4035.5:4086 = 3.9 angstrom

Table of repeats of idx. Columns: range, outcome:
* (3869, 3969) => 10.6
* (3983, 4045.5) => 12.3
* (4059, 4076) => 12.2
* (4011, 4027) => 12.4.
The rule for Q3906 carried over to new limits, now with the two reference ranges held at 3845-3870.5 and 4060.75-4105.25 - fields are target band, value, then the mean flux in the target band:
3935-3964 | 0.09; 11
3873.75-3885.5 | 0.08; 11.3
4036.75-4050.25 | -0.08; 12.3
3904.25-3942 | 0.17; 10.3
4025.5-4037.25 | -0.04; 11.9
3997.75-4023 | -0.07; 12.4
